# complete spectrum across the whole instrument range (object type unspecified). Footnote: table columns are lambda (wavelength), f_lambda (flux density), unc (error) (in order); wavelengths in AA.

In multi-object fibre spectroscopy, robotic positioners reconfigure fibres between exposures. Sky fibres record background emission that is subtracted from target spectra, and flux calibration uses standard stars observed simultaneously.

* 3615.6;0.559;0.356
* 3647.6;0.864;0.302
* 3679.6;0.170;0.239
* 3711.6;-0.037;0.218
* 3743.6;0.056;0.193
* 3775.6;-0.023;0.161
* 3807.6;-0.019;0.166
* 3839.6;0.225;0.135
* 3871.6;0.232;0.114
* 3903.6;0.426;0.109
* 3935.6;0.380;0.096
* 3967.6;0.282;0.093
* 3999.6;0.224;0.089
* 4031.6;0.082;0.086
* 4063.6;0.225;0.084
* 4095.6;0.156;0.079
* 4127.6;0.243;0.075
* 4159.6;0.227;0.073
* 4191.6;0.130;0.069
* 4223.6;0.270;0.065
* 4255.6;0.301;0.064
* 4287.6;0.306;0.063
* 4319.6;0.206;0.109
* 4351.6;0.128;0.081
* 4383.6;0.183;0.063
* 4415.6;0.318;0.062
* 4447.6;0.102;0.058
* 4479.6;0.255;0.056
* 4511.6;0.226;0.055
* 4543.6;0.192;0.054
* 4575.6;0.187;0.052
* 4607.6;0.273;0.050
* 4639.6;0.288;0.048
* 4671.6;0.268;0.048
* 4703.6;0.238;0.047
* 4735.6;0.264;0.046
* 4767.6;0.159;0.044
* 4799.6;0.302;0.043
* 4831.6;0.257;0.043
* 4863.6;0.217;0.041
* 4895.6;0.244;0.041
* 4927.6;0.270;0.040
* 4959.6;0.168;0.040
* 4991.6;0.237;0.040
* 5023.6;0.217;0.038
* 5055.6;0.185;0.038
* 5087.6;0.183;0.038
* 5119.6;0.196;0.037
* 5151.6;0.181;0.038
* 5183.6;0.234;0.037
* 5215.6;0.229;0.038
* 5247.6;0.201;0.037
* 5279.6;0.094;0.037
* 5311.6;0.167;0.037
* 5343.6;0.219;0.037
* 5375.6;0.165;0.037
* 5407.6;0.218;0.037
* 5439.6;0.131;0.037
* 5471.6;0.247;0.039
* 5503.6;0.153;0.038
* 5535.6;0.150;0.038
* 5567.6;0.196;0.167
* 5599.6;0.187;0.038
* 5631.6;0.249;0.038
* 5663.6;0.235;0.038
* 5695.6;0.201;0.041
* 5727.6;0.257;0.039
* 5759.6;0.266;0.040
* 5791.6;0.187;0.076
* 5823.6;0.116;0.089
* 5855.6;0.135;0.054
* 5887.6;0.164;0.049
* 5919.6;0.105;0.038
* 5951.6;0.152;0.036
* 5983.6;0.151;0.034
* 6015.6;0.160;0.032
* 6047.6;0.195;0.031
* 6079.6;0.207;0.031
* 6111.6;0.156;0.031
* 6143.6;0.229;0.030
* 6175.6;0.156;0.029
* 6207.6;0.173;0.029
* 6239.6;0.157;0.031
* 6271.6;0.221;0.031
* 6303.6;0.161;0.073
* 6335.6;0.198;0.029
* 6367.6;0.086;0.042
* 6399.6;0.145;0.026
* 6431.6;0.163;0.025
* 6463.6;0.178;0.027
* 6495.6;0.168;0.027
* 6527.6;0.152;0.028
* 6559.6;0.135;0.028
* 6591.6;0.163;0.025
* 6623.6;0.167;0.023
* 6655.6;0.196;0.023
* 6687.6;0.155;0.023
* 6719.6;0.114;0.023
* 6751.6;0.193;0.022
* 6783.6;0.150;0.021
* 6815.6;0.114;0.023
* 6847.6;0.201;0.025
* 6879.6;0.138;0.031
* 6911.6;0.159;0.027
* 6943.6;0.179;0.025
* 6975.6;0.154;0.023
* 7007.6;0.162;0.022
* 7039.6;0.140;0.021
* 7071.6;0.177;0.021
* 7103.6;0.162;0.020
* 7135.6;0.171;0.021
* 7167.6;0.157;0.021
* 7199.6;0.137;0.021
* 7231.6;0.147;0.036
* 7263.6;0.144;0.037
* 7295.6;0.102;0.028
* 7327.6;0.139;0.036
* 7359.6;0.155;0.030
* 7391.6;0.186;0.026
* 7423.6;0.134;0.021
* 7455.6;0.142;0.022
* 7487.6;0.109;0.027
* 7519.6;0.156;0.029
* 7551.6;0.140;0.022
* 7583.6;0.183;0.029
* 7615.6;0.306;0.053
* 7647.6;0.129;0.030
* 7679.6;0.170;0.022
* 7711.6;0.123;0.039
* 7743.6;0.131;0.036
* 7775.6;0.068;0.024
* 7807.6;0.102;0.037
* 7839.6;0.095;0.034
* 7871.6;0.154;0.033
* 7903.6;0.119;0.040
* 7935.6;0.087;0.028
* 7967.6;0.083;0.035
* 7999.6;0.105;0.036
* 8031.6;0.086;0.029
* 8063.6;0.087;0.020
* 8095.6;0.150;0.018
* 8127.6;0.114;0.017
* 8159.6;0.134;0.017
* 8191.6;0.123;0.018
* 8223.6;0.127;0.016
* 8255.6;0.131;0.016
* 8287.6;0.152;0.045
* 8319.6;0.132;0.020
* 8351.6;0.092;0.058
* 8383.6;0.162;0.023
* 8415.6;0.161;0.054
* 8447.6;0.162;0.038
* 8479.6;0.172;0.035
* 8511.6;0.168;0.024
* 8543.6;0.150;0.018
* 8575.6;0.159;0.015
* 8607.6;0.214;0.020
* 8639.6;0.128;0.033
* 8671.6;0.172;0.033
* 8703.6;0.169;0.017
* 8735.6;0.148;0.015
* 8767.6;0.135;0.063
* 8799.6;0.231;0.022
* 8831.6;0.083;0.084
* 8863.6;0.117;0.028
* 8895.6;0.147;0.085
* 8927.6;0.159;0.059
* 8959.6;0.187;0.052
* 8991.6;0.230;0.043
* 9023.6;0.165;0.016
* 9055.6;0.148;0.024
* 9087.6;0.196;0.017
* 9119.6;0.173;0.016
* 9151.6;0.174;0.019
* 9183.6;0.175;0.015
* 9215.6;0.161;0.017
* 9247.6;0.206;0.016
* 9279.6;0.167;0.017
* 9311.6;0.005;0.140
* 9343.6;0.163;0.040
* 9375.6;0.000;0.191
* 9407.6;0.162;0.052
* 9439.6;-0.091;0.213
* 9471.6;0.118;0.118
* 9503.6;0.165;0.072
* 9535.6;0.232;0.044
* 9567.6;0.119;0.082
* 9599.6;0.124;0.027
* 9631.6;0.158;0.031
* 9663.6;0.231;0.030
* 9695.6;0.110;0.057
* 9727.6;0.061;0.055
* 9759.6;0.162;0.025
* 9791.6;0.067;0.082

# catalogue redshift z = 1.226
